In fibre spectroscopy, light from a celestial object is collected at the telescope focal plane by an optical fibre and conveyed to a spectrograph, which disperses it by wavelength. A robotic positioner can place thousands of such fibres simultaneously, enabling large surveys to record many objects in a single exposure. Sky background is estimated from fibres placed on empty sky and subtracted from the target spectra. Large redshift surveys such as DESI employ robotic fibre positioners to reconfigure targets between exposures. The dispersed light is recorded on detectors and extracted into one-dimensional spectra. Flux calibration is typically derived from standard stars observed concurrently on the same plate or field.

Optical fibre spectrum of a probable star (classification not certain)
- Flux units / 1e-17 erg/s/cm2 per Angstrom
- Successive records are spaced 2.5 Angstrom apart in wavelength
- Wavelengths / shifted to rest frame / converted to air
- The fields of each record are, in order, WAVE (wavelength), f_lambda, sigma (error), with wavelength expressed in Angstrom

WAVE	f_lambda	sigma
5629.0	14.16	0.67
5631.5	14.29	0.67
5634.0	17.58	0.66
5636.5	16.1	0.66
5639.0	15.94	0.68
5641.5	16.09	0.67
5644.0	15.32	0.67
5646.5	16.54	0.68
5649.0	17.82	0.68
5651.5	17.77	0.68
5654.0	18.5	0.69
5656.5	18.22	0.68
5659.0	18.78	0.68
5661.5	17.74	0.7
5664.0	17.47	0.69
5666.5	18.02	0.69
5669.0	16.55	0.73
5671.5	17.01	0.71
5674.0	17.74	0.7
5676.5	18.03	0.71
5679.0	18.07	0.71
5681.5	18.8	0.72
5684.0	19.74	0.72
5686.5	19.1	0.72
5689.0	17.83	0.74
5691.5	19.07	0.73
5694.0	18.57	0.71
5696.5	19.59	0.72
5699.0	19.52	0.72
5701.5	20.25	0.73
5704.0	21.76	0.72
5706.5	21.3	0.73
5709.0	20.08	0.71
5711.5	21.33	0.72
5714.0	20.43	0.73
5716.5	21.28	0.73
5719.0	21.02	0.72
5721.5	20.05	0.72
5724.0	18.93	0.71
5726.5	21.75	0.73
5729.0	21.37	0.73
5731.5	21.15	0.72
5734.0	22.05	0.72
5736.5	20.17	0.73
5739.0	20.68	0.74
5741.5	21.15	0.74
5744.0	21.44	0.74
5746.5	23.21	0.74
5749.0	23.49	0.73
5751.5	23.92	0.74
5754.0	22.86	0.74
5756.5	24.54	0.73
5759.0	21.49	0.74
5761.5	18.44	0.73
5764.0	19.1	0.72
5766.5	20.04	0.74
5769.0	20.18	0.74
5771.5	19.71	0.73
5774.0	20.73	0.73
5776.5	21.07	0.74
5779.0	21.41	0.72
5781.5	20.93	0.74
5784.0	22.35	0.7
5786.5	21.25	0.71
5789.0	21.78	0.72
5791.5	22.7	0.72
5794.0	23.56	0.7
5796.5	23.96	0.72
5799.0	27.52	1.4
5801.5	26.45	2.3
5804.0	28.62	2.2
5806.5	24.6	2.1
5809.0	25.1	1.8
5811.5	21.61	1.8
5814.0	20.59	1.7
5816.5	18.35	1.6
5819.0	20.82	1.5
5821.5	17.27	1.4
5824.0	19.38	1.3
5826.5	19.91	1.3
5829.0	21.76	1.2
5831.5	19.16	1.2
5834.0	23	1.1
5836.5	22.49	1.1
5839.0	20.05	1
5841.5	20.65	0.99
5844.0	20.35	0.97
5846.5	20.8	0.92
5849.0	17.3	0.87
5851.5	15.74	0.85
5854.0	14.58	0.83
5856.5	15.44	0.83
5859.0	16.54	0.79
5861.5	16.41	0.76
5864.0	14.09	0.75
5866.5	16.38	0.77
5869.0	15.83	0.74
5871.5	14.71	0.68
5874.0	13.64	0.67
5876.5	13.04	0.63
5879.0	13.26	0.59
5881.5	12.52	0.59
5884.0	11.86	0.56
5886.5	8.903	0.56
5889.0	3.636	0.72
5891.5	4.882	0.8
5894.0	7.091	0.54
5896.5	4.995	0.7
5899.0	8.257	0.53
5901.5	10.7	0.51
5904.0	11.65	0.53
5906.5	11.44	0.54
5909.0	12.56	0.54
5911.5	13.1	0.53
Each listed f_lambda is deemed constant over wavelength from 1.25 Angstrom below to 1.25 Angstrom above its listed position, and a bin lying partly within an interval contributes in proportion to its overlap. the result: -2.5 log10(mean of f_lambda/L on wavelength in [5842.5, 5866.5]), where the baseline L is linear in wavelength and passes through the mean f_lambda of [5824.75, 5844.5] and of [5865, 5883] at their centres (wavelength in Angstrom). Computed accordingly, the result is 0.04 mag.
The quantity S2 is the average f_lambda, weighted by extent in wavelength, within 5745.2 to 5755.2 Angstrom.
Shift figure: 23.4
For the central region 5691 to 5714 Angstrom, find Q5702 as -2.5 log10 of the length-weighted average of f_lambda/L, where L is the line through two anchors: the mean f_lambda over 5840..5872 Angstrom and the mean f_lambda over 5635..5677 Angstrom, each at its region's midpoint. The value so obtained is -0.18 mag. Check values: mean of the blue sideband 17.3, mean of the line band 20.2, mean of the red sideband 16.9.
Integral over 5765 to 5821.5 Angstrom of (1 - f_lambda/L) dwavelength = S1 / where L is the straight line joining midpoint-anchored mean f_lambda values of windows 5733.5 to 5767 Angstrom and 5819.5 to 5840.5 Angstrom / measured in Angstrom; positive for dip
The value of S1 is -3.6 Angstrom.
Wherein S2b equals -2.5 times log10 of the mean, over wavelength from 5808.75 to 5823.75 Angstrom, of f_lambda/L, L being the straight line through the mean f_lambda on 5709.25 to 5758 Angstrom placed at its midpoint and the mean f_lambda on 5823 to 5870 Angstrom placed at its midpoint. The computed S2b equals -0.05 mag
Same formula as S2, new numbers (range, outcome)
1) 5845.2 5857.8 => 16.8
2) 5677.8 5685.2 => 18.9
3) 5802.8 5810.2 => 26.1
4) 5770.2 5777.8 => 20.5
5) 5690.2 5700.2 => 19.2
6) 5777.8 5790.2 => 21.5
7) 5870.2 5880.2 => 13.7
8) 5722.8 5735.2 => 21.1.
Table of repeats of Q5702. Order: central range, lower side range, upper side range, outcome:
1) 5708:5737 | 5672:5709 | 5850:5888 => -0.14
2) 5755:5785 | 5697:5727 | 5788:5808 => 0.13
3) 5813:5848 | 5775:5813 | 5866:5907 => -0.11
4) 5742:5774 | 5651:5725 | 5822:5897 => -0.22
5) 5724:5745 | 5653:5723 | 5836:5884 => -0.15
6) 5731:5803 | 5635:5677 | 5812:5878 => -0.24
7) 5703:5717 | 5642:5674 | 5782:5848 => -0.11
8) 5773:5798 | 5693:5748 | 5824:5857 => -0.10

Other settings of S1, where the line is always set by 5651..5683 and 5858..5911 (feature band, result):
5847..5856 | -2.68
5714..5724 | -2.51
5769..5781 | -4.83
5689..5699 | -1.08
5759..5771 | -3.69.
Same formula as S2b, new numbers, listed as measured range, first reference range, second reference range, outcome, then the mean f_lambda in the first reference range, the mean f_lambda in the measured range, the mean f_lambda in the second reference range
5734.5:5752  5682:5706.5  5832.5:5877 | -0.16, 19.6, 21.9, 17.4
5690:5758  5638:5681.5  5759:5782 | -0.11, 17.4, 21.1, 20.2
